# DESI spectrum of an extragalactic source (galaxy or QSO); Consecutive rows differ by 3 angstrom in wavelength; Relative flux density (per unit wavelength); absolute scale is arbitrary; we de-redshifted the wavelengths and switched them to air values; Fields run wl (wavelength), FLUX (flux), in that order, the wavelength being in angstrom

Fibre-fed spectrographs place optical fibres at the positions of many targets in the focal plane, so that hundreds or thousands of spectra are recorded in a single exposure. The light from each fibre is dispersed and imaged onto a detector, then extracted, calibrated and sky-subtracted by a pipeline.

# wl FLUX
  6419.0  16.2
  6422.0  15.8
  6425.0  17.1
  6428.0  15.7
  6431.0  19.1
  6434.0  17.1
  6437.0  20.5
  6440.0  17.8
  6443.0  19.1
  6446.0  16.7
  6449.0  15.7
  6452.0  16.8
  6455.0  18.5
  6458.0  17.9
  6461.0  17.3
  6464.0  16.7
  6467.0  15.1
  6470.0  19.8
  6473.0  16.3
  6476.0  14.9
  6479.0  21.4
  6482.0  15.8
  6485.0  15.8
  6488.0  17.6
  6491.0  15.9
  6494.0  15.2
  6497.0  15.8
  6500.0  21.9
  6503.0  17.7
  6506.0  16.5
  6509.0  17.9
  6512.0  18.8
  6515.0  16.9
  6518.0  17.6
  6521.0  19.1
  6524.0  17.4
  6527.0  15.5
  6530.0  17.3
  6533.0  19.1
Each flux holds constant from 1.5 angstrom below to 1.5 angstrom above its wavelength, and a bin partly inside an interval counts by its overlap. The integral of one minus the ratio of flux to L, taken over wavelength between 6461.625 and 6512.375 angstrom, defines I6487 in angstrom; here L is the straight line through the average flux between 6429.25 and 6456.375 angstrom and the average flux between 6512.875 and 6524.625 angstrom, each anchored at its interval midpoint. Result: 1.85 angstrom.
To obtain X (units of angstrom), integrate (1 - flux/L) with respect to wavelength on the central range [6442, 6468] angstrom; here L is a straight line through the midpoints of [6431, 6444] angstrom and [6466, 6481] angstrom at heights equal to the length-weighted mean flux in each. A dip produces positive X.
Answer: 1.5 angstrom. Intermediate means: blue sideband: 18.7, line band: 17.1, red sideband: 17.5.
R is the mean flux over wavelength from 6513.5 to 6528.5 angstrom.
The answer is 17.3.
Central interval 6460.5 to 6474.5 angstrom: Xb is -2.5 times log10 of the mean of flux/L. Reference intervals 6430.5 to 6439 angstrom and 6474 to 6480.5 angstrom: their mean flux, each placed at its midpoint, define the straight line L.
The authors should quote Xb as 0.072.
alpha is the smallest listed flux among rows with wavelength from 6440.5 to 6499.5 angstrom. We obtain 14.9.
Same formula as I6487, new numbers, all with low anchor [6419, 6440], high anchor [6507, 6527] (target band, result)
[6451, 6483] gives 0.42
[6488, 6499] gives 0.92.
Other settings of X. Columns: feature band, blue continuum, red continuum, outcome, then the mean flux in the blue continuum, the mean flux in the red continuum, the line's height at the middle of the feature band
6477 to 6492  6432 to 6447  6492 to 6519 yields 0.5 angstrom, 18.3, 17.6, 17.8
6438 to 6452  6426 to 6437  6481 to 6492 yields 0.0 angstrom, 17.7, 16.3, 17.4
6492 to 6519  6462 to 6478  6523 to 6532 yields -1.2 angstrom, 16.7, 16.8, 16.8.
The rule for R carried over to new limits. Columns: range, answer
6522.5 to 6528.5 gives 16.4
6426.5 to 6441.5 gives 18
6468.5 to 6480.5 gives 18.1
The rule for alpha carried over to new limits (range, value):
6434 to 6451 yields 15.7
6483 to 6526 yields 15.2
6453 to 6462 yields 17.3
